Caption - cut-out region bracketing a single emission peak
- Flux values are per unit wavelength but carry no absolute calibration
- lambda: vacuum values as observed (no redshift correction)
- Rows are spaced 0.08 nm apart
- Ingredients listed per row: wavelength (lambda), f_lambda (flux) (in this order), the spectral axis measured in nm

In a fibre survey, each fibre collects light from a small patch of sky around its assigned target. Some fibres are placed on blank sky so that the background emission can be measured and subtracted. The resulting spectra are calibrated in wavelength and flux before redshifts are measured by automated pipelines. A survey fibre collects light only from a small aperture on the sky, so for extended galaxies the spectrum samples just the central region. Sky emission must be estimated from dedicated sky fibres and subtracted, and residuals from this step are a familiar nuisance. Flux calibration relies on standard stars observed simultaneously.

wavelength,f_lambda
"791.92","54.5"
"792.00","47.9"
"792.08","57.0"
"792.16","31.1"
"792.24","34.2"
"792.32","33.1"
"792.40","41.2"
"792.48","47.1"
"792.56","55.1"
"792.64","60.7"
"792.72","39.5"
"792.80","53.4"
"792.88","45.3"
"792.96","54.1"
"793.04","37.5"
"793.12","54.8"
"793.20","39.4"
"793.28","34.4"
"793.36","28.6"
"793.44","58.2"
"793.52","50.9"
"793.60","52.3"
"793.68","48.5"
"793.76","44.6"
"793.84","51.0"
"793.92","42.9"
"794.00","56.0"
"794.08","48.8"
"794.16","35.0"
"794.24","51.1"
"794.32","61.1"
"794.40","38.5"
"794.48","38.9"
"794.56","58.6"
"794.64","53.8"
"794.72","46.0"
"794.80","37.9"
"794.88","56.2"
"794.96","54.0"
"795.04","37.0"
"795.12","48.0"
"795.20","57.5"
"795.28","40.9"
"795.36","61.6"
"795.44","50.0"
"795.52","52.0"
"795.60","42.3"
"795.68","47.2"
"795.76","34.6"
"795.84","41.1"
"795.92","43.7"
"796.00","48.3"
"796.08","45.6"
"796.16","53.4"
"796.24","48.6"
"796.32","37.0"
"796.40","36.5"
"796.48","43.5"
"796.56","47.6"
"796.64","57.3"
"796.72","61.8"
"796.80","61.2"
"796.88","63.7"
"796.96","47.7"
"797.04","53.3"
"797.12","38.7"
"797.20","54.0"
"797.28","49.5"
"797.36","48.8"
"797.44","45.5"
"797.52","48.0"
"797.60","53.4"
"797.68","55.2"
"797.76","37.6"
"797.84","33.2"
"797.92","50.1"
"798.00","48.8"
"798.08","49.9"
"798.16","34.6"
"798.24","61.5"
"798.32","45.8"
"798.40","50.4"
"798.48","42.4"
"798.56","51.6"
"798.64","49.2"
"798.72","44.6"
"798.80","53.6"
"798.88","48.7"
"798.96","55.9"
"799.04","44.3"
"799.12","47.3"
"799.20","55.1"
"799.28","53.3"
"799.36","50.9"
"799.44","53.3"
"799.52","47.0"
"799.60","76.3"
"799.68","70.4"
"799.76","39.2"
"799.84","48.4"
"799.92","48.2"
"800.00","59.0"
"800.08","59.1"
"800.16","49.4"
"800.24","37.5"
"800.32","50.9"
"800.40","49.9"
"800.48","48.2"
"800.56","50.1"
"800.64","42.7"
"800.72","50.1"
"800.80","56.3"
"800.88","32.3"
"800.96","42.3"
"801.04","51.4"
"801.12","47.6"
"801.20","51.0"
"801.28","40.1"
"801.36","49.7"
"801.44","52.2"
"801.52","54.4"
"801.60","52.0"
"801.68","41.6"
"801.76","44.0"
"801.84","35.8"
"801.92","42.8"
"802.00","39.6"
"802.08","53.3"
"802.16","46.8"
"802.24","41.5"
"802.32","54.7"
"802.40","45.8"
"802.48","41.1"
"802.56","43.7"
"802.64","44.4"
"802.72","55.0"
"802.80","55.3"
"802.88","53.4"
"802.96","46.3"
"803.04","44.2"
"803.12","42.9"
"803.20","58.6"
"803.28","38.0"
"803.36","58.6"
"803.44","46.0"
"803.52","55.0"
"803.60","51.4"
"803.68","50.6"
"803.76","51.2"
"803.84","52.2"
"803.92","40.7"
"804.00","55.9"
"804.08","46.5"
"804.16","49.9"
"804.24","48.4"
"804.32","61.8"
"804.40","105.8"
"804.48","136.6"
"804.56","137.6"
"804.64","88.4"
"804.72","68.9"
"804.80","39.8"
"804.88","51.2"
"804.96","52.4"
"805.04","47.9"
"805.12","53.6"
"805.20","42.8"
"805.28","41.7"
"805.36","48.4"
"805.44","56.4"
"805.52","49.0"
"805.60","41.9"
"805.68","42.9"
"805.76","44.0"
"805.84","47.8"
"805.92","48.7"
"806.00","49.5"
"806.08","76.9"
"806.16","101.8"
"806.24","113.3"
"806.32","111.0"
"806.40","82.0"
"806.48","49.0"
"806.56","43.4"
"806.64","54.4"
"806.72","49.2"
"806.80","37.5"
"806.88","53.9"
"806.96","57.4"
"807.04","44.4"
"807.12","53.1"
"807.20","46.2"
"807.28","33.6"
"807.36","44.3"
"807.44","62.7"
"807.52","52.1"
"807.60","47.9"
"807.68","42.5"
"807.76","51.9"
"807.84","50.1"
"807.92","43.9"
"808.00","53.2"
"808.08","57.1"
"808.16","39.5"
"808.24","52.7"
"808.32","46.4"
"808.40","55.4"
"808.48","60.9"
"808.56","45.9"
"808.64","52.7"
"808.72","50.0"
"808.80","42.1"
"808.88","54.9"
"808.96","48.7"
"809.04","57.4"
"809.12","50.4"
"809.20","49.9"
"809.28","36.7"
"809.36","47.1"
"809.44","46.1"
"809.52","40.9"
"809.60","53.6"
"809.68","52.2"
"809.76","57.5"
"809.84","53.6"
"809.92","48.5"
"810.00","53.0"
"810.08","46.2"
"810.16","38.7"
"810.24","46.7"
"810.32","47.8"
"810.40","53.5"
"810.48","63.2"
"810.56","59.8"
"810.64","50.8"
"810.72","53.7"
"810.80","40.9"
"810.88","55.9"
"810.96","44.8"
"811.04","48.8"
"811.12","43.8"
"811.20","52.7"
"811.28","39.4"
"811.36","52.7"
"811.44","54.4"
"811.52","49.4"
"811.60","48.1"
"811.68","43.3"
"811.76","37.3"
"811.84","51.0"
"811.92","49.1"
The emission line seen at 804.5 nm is [S II] 6716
